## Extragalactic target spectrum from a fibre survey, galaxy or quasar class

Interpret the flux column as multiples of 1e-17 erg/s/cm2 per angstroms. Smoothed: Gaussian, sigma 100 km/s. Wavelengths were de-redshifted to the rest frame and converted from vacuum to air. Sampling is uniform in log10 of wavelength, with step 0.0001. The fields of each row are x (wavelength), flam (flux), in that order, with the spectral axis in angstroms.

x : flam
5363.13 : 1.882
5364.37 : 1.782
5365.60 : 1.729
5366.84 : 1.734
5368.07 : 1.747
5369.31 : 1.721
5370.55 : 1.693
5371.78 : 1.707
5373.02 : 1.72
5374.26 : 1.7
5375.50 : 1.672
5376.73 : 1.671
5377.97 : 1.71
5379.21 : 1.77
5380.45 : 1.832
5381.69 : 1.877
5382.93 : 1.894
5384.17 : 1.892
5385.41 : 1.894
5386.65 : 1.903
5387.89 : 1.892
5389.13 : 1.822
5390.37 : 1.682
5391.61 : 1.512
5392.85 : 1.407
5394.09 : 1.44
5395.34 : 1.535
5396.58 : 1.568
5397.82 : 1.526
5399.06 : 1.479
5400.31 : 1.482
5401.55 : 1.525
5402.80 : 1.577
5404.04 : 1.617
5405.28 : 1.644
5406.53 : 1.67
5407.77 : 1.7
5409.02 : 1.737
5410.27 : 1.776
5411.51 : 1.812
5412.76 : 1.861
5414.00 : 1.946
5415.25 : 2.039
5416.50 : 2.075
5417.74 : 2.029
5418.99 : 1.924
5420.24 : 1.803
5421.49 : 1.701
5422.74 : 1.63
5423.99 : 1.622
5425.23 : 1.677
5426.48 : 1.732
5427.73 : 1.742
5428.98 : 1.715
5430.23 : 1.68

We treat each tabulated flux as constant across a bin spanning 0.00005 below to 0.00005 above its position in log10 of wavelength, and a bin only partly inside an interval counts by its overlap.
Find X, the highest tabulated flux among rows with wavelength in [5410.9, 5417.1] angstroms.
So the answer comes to 2.075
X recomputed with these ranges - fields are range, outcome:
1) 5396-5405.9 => 1.644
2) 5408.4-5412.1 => 1.812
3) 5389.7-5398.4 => 1.682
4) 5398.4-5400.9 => 1.482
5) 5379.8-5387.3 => 1.903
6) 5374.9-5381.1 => 1.832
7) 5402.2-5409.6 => 1.737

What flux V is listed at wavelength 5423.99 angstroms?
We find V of 1.622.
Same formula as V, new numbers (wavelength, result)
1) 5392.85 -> 1.407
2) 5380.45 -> 1.832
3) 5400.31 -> 1.482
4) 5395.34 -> 1.535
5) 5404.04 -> 1.617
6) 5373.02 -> 1.72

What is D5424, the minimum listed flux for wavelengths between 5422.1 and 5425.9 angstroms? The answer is 1.622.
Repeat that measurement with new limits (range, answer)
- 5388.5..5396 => 1.407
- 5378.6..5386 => 1.77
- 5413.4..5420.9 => 1.803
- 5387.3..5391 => 1.682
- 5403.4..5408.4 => 1.617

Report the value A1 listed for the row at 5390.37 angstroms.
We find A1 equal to 1.682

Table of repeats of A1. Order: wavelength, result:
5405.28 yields 1.644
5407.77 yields 1.7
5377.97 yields 1.71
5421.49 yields 1.701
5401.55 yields 1.525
